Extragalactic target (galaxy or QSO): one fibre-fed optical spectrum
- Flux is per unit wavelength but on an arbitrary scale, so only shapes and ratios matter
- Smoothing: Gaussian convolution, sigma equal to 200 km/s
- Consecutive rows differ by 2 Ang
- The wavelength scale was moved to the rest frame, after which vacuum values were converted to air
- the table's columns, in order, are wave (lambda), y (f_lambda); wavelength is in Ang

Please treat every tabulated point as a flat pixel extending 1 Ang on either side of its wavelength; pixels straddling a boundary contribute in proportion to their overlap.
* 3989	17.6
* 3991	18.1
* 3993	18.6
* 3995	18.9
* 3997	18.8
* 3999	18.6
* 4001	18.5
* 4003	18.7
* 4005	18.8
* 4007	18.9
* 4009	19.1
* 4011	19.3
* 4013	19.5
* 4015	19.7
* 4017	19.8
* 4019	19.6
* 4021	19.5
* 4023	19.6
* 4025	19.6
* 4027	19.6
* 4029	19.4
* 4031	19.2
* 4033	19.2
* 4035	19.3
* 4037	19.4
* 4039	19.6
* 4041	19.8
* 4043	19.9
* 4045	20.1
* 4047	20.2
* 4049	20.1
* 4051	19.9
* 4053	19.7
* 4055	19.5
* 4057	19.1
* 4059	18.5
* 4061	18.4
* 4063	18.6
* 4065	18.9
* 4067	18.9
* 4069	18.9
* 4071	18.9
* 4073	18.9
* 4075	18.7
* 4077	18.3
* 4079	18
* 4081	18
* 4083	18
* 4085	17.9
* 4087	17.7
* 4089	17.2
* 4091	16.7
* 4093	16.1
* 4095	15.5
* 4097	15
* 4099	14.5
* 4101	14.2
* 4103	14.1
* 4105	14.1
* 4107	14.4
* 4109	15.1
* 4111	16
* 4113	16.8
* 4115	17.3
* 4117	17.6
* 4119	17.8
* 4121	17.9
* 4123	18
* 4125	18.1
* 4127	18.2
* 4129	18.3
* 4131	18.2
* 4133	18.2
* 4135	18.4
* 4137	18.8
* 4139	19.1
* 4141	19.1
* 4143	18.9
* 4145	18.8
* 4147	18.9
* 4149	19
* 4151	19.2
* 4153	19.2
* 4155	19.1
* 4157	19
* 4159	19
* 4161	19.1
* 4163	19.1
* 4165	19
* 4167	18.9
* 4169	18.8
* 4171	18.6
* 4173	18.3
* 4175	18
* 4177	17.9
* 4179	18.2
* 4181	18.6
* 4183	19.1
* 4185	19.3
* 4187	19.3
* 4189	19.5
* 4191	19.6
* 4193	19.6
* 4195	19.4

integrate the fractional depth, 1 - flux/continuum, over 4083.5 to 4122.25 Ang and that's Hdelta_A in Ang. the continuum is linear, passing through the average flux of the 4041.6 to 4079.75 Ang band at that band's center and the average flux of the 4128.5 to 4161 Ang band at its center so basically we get 5.83 Ang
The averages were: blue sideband 19.1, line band 16.1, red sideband 18.8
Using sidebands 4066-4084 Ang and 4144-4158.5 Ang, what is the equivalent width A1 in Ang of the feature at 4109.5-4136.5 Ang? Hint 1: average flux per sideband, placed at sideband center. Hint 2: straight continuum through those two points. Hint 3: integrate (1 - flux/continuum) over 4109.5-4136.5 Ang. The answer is 1.6 Ang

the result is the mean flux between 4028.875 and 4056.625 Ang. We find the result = 19.7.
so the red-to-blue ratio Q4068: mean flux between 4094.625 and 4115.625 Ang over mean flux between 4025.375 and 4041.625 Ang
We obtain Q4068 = 0.8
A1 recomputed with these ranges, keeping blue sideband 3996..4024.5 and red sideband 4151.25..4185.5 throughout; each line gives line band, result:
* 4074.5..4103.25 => 3.5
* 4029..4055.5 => -0.8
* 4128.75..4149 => 0.2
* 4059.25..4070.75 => 0.2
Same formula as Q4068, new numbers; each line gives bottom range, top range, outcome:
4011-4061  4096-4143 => 0.87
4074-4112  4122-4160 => 1.15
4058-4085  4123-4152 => 1.01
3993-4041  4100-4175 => 0.93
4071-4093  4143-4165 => 1.06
